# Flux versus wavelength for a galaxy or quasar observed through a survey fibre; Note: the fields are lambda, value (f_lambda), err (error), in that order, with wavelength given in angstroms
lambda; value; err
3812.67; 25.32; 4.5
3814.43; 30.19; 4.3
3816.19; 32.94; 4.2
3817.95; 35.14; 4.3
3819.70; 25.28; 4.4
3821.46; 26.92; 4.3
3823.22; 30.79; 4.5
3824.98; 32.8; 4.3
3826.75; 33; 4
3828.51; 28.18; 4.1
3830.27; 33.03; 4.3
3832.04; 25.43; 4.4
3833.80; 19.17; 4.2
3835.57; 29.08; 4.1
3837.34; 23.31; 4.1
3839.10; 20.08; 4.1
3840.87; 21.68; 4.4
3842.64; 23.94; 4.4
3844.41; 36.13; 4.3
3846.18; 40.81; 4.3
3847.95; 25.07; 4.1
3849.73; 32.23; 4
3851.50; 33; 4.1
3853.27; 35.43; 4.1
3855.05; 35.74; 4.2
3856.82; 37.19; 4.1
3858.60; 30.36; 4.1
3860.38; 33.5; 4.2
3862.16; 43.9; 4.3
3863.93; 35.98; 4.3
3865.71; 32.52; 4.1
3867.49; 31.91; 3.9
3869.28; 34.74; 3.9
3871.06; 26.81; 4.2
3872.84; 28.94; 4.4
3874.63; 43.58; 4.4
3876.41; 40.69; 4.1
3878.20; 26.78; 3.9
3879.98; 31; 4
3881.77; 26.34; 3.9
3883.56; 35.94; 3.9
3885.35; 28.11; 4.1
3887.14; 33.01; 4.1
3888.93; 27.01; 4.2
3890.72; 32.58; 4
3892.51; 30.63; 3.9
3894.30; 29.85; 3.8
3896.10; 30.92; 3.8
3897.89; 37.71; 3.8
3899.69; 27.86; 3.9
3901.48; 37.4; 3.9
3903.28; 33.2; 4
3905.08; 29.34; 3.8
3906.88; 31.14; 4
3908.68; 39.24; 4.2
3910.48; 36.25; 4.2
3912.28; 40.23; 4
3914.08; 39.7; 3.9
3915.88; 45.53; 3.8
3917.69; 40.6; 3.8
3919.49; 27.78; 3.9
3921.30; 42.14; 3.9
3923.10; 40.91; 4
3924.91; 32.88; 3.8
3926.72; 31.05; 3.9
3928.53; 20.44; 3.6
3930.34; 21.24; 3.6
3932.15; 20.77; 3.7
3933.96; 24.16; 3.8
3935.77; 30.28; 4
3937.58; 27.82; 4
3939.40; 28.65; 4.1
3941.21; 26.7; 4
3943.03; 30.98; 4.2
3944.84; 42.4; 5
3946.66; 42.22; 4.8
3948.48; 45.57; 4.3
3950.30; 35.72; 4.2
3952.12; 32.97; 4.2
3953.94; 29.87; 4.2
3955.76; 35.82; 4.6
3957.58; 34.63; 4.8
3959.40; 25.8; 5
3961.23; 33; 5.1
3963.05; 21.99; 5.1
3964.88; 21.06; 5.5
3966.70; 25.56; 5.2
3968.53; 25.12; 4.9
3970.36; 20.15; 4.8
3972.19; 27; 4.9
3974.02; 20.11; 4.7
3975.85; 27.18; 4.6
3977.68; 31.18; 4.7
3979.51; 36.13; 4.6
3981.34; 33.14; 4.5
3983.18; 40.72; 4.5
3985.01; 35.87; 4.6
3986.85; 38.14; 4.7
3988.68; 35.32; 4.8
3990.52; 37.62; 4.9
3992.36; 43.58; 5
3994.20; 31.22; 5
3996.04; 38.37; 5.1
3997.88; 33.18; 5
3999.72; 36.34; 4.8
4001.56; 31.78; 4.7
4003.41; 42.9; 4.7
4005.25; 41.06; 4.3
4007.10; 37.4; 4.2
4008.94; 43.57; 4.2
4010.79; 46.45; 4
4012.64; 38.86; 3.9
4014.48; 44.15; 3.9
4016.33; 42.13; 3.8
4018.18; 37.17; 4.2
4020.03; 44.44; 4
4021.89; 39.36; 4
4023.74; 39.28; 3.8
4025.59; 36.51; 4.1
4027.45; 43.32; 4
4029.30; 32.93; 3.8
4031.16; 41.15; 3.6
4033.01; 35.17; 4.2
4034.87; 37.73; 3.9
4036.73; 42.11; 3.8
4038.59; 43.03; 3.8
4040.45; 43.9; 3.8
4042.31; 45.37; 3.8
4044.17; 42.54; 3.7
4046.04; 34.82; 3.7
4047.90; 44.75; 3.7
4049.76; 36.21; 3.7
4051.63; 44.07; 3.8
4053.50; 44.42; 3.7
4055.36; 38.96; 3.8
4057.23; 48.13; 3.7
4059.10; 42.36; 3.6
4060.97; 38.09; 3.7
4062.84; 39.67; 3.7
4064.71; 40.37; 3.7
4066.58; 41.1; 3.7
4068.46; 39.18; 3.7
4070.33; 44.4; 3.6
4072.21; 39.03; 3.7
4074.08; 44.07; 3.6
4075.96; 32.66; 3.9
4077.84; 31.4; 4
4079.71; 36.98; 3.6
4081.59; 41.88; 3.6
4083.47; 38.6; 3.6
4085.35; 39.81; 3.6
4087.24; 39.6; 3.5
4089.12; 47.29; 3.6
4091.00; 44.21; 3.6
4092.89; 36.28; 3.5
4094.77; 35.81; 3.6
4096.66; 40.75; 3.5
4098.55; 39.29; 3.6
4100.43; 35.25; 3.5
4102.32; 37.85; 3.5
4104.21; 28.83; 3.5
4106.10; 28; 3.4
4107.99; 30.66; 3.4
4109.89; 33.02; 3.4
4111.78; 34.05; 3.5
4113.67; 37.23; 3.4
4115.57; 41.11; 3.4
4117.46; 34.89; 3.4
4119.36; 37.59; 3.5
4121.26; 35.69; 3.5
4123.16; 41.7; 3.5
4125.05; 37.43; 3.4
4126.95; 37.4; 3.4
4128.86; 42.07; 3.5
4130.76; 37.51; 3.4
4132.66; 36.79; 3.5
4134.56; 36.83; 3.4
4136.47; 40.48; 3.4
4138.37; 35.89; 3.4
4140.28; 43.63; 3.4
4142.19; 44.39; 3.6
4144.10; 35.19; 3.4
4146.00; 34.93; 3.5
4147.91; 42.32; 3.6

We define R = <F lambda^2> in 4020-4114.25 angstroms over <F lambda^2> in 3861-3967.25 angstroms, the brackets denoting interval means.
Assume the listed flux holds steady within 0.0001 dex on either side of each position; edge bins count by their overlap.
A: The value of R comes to 1.29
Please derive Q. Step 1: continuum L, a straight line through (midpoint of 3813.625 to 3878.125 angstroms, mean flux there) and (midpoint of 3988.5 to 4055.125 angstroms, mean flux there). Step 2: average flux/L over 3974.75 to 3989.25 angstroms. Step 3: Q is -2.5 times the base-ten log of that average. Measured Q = 0.10 mag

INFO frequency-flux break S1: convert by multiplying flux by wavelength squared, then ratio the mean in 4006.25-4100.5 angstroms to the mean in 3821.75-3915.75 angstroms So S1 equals 1.38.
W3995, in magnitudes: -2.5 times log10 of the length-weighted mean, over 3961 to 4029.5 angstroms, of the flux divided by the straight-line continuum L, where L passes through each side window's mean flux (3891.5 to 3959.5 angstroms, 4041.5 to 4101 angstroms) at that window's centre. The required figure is 0.05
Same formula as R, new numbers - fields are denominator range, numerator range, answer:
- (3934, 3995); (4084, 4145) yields 1.28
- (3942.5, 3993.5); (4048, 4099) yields 1.31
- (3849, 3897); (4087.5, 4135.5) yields 1.27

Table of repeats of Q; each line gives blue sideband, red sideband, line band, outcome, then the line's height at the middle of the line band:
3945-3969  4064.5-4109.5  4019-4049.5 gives -0.14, 35.5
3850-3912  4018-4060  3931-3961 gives 0.14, 36.4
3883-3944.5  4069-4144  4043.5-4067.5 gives -0.13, 36.4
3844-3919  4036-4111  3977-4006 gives 0.01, 37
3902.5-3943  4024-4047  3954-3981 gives 0.26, 35.3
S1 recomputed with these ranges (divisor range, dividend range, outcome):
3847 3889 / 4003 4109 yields 1.32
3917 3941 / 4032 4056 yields 1.46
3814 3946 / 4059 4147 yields 1.34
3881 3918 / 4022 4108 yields 1.26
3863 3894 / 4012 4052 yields 1.36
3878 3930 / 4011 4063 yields 1.31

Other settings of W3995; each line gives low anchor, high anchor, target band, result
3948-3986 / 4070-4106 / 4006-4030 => -0.20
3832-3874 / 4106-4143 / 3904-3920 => -0.14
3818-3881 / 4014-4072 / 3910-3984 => 0.14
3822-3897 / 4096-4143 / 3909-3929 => -0.13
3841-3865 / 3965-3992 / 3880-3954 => -0.02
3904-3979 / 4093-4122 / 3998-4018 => -0.21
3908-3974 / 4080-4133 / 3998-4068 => -0.16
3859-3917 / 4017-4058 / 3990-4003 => 0.07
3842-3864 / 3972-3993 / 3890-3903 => 0.05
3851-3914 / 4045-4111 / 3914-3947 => 0.09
